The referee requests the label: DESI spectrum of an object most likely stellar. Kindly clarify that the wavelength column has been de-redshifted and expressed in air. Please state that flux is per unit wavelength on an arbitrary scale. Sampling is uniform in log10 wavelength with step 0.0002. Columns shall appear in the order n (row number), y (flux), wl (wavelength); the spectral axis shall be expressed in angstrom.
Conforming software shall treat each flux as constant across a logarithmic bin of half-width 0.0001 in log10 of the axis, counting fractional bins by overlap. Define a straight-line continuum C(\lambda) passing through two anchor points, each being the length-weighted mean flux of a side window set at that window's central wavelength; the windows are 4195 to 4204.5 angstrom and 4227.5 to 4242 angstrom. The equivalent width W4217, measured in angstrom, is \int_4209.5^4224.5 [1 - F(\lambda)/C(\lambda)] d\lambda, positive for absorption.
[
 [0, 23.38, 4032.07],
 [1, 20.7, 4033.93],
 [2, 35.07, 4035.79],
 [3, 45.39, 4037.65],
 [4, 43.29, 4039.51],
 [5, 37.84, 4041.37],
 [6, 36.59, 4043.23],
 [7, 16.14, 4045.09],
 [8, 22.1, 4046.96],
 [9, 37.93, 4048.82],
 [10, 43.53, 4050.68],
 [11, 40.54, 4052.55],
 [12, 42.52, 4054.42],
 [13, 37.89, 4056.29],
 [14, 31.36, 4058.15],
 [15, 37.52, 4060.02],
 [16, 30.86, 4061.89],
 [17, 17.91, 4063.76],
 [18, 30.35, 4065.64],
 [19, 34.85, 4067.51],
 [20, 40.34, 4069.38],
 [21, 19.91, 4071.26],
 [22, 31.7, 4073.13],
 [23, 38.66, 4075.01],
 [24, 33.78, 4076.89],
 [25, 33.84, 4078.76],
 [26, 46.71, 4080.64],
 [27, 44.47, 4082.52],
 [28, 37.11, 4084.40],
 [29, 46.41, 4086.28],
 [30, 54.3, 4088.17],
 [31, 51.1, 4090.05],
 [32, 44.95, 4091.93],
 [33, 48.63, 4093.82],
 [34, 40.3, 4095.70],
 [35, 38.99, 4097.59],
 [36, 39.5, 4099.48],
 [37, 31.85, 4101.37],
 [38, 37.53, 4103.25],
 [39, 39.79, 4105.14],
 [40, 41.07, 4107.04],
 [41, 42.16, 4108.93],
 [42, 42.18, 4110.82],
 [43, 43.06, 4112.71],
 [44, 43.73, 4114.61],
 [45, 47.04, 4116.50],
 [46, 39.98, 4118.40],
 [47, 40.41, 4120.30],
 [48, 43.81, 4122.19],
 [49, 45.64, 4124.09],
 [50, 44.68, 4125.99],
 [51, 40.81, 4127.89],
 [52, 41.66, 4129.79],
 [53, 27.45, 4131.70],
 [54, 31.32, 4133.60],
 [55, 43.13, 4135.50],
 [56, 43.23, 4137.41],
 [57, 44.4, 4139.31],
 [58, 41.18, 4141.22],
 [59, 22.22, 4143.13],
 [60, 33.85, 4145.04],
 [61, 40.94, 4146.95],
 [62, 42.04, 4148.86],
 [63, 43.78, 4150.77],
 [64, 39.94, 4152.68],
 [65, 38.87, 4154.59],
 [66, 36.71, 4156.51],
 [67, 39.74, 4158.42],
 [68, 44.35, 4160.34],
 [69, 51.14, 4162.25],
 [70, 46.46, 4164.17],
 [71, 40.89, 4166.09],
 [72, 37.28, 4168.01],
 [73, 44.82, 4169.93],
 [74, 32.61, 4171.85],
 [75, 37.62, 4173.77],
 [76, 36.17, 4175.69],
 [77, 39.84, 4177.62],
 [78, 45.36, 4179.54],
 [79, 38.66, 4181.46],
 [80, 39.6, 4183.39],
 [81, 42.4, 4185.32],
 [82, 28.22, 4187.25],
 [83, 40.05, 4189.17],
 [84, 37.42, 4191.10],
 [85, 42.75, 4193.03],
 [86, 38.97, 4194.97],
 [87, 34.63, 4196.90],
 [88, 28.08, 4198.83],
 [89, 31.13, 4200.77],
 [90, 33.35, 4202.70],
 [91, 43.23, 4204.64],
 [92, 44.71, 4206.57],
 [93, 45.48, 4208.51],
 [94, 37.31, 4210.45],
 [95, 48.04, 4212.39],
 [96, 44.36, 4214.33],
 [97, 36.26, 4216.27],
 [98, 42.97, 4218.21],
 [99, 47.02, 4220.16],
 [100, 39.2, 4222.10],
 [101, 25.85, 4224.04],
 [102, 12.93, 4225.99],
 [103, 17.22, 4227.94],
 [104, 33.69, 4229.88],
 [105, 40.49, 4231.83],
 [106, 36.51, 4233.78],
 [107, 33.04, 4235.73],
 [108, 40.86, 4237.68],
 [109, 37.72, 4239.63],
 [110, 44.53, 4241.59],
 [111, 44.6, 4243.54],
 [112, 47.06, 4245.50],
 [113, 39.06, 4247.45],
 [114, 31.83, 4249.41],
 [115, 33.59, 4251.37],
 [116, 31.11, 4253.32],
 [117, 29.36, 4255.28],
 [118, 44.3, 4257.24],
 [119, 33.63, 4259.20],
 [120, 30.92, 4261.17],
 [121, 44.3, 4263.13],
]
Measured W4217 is -2.6 angstrom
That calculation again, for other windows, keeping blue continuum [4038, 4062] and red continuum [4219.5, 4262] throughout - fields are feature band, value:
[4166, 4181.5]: -1.7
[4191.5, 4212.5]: -1.9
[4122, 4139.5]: -2.4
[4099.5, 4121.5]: -3.3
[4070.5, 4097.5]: -4.1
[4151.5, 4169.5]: -3.3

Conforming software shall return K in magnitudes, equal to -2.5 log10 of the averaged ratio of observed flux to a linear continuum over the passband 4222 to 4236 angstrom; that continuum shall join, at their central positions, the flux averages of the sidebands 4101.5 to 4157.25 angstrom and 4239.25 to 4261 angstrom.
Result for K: 0.29 mag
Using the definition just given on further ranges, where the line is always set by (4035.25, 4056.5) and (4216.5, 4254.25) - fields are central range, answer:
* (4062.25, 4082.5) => 0.10 mag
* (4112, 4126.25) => -0.20 mag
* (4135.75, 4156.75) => -0.08 mag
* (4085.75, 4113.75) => -0.18 mag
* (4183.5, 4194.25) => -0.07 mag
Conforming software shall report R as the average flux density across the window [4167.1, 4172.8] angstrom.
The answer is 38.3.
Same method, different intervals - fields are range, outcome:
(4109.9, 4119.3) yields 43.2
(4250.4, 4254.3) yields 32.4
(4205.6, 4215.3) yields 44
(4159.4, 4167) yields 45.8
